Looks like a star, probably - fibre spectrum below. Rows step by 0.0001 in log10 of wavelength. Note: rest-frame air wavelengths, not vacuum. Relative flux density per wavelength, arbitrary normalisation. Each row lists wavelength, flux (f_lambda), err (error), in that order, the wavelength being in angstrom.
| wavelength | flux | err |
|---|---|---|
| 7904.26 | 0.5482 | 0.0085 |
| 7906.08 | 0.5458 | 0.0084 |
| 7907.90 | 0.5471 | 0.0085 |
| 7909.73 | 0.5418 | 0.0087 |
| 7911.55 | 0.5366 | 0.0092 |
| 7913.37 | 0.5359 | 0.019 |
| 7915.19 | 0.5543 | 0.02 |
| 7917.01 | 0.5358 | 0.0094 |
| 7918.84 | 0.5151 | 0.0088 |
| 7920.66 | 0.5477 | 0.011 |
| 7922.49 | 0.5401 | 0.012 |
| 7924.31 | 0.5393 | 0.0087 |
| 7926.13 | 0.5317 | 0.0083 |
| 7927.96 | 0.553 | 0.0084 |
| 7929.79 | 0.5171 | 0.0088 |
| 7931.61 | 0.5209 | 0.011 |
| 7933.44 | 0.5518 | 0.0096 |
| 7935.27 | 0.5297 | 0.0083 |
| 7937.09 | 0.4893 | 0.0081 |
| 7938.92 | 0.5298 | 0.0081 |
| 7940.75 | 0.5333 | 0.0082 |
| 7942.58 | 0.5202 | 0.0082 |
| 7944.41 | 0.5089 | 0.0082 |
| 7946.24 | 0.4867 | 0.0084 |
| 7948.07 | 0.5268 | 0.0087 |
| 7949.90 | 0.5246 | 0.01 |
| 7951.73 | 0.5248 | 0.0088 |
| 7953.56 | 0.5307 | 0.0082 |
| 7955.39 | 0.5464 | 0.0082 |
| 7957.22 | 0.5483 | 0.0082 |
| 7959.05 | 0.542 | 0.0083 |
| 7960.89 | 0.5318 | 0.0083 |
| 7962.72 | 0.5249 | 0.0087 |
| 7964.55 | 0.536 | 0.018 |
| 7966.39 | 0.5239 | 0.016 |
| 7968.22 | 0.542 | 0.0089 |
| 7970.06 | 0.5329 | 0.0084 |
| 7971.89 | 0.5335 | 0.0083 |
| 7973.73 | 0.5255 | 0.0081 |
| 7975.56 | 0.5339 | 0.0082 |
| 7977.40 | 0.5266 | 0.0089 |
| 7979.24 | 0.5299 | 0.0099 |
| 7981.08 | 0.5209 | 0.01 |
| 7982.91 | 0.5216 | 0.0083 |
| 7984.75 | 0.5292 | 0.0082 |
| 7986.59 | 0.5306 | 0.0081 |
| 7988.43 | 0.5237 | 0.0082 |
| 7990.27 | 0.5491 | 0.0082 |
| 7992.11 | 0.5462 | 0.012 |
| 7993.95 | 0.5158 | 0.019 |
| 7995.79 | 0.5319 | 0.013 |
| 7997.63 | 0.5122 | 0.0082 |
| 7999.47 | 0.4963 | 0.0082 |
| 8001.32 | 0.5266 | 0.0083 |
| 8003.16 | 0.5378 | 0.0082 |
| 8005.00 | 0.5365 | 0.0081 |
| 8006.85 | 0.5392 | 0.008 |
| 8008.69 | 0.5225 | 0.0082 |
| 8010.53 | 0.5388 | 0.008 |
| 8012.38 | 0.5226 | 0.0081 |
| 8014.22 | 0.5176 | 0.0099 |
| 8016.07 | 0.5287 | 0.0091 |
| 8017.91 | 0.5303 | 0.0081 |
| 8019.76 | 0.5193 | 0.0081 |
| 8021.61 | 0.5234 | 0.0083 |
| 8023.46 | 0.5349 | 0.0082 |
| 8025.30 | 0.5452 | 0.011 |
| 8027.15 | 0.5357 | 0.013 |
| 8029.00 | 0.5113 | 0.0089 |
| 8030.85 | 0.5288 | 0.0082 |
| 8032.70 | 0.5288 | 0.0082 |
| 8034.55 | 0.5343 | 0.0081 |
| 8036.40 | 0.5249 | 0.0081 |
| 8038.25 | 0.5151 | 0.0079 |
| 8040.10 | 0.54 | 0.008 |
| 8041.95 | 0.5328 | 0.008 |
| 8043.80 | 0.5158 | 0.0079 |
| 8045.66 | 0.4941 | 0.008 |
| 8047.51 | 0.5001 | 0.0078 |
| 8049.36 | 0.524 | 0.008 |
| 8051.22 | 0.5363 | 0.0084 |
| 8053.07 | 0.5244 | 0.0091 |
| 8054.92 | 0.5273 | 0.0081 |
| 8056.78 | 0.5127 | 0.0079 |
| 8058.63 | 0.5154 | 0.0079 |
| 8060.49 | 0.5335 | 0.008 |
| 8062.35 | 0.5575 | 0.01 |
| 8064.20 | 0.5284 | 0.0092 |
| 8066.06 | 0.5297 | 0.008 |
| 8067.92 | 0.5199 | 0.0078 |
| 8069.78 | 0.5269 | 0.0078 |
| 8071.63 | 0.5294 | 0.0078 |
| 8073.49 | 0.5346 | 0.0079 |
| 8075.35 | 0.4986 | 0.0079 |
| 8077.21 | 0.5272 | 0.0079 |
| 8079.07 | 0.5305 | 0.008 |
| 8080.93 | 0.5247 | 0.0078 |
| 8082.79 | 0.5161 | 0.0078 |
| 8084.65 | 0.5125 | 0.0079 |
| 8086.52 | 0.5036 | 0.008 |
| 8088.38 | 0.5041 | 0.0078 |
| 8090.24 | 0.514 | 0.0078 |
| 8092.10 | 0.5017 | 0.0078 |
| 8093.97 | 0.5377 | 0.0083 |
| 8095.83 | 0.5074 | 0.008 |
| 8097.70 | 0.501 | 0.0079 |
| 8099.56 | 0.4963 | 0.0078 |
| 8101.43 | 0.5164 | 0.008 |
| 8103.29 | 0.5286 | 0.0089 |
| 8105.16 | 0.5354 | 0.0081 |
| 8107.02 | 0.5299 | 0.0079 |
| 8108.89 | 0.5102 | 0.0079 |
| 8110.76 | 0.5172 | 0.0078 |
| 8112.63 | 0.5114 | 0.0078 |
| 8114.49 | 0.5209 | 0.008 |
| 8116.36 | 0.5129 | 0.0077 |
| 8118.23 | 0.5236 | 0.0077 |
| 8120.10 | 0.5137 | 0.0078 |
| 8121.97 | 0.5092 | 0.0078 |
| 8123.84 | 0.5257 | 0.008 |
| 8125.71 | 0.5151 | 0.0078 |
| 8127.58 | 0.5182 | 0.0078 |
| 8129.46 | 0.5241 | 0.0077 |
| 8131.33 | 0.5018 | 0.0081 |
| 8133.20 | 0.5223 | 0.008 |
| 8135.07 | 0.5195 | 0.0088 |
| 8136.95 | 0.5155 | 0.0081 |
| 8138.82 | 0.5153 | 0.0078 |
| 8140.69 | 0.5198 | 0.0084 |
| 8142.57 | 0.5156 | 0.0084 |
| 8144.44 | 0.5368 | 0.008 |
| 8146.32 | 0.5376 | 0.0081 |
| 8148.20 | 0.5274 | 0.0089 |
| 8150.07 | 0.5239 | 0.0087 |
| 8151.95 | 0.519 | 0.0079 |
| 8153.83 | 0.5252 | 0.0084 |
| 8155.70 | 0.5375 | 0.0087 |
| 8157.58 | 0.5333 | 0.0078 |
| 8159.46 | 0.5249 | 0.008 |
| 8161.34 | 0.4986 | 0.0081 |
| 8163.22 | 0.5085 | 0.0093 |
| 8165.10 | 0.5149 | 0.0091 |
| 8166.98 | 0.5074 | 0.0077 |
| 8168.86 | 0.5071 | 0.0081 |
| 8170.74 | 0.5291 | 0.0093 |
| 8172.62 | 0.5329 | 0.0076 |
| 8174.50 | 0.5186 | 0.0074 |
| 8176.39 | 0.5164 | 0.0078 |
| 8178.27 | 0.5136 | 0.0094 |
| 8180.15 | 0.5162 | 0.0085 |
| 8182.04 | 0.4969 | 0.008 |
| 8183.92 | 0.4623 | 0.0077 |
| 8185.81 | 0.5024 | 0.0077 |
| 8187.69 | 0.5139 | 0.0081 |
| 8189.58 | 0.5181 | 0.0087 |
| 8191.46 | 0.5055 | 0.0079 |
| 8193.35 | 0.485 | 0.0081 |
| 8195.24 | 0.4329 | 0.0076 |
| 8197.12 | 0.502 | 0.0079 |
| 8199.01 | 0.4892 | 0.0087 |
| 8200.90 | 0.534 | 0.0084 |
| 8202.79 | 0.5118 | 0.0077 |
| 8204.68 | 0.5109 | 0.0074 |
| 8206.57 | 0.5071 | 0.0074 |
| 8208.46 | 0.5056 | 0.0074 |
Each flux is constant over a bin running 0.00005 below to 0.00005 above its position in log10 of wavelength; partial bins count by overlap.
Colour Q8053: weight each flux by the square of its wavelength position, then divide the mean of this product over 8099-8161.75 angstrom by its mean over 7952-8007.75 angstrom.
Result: 1.0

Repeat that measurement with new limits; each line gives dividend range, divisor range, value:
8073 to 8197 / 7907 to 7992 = 1.01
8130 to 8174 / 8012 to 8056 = 1.02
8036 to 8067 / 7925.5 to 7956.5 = 1.03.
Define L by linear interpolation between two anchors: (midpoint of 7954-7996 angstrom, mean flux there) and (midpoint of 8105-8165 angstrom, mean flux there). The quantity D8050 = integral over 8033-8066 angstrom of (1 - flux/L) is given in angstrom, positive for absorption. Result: 0.1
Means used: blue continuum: 0.532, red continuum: 0.52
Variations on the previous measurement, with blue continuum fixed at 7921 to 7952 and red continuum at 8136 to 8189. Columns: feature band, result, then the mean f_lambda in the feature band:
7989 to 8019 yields -0.3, 0.528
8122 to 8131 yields 0.0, 0.518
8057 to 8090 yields -0.2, 0.523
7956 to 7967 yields -0.2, 0.535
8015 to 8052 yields -0.2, 0.525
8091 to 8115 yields 0.1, 0.516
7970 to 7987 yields -0.1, 0.528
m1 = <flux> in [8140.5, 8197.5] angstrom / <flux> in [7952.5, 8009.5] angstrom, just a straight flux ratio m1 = 1.0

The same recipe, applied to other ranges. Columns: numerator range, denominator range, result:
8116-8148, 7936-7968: 0.99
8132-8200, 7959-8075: 0.97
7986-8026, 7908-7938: 0.99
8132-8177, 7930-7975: 0.99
